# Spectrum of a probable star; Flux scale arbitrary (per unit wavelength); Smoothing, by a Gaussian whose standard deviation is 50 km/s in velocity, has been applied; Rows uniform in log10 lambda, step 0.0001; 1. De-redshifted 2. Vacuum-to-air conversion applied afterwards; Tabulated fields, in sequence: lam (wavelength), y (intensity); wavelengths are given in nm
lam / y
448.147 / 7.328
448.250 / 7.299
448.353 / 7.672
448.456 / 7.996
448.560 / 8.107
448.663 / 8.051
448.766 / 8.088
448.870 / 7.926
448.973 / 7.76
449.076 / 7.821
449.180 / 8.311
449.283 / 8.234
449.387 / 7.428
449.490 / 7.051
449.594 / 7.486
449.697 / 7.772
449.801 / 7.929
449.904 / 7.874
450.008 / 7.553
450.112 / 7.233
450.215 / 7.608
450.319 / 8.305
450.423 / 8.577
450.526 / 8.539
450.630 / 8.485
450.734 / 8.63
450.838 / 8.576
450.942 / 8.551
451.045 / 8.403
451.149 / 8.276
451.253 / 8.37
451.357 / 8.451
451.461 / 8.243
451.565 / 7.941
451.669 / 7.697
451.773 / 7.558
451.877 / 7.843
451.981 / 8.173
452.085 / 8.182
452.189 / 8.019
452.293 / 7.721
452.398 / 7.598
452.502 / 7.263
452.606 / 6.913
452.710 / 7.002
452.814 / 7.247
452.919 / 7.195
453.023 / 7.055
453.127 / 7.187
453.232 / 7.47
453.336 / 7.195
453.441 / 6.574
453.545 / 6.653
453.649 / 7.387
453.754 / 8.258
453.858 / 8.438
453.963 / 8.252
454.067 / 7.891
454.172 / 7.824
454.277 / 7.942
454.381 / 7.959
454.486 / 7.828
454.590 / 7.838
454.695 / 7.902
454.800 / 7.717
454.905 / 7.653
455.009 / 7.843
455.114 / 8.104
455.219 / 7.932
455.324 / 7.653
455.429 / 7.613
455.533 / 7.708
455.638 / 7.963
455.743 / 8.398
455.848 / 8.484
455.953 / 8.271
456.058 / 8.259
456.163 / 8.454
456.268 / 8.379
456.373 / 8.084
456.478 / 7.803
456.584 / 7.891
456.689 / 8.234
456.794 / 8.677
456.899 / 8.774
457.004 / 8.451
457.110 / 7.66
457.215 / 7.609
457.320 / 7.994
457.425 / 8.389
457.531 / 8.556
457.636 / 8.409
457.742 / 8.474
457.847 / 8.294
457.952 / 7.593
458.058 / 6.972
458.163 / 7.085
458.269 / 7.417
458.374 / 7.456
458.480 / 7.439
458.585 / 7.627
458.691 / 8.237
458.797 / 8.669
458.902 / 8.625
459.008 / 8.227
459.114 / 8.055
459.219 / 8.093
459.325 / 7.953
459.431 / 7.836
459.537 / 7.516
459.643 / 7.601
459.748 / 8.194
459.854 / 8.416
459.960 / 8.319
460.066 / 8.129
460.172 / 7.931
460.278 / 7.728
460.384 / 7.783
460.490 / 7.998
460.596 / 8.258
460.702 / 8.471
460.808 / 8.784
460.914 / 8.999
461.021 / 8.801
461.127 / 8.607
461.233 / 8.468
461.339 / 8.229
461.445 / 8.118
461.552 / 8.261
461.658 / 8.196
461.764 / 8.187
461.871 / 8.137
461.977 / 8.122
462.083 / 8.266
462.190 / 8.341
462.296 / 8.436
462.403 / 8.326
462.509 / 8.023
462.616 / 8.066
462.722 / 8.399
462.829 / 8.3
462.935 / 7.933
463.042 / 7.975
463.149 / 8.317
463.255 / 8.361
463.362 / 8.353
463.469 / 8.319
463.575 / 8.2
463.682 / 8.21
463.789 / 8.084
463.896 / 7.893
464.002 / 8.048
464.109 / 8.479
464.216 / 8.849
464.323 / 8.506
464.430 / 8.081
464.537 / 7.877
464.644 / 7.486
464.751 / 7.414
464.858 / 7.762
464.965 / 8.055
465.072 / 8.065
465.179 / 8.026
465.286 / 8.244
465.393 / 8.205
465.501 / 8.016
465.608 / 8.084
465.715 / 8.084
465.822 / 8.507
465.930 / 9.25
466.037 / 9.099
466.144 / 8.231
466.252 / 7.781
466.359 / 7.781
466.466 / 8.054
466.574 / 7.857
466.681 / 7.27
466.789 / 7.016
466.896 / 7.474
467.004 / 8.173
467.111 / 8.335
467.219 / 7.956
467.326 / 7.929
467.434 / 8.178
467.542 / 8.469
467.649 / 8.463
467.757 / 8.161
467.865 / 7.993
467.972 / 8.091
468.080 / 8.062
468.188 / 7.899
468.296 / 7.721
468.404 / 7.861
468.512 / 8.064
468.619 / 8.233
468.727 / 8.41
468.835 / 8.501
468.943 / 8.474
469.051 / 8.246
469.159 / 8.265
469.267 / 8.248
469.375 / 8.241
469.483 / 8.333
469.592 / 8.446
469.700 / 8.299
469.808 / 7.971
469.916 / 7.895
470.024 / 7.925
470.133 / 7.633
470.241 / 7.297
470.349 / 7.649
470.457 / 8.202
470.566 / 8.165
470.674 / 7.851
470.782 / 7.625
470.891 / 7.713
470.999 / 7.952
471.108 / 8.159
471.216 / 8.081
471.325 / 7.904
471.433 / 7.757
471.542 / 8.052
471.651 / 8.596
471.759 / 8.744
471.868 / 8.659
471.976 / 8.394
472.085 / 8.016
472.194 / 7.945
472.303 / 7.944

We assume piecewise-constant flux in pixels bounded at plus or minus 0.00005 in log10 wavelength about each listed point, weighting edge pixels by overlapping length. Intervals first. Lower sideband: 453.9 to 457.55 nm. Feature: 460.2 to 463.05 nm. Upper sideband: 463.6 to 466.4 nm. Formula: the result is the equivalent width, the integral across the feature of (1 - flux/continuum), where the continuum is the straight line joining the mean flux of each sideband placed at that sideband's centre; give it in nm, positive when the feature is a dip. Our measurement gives -0.05 nm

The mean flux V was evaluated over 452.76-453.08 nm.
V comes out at 7.17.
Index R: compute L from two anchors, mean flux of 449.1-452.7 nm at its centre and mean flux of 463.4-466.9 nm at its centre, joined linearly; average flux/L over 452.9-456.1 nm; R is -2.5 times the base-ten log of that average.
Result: 0.03 mag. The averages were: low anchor 7.95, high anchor 8.08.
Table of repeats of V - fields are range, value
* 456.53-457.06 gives 8.39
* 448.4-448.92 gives 8.02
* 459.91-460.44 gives 7.97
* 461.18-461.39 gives 8.36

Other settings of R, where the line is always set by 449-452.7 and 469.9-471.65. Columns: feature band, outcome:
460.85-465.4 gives -0.04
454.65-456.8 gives -0.01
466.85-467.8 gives -0.03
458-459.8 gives 0.01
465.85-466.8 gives -0.03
